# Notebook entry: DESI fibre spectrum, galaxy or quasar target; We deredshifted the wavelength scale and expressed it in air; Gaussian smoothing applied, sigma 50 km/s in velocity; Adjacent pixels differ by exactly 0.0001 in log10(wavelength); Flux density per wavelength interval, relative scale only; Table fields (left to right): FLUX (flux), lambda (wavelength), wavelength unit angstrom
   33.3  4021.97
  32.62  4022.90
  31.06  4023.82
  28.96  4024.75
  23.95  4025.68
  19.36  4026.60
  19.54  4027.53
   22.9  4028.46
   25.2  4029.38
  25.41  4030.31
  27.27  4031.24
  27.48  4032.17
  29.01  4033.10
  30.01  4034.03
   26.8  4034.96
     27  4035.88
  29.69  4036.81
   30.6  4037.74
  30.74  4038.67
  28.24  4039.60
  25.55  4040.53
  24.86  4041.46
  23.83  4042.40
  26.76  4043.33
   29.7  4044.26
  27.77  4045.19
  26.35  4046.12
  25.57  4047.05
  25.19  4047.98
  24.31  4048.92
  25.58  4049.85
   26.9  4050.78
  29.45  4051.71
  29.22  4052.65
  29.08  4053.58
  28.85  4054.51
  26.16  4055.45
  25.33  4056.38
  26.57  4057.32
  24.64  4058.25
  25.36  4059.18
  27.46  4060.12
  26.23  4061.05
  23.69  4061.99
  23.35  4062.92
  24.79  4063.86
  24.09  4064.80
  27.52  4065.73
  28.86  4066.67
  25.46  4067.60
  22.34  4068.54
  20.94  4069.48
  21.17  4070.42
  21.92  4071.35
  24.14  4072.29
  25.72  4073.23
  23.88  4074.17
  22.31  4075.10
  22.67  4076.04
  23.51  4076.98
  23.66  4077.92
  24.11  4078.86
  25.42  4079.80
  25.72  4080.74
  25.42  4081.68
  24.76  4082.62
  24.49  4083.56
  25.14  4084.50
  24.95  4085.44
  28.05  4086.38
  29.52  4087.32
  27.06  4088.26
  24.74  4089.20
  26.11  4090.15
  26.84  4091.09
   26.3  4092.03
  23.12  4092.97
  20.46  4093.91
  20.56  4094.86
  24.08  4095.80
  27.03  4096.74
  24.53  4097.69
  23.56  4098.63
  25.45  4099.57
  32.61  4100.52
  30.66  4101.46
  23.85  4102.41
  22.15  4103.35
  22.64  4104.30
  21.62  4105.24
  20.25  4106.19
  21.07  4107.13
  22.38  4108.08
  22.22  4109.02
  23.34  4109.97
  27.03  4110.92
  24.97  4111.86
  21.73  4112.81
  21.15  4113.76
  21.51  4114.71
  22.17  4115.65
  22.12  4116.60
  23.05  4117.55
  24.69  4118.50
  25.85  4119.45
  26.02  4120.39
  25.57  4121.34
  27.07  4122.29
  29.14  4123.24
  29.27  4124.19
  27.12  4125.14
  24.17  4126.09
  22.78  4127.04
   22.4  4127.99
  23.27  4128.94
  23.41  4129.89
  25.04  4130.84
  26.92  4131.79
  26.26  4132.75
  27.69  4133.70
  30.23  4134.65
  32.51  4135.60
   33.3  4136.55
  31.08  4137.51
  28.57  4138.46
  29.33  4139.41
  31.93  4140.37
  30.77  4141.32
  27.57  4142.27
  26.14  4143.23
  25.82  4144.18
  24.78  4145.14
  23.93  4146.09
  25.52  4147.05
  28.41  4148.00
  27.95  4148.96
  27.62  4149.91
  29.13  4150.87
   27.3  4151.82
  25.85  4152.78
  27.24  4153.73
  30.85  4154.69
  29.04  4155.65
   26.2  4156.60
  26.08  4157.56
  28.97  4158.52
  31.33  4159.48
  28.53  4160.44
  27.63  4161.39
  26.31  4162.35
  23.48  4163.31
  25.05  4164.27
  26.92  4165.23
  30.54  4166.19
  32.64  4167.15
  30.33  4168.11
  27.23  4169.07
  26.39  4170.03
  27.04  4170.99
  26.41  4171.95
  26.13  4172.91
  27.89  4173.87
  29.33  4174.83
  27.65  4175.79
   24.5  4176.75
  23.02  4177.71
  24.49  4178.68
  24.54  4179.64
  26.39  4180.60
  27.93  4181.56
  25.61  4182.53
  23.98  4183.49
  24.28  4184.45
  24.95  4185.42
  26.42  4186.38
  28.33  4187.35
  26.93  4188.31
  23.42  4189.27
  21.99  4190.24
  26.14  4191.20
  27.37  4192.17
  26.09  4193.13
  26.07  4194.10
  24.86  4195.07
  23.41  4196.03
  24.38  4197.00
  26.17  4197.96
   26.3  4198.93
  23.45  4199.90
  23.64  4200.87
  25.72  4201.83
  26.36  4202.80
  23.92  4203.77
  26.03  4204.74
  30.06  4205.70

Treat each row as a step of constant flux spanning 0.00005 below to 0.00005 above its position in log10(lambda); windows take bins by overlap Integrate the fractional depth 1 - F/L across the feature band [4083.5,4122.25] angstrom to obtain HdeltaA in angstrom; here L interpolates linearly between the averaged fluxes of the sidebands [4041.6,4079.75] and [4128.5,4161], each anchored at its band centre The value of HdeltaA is 3.2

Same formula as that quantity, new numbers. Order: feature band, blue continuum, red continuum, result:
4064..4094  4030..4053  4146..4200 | 2.6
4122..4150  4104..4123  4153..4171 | -2.0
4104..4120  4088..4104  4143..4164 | 1.8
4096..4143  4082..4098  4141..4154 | 0.7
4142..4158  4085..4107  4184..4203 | -1.2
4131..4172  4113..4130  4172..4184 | -4.5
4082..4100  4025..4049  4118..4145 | 1.2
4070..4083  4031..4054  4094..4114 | 0.8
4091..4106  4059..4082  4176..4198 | 0.0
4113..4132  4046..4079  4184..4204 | 0.5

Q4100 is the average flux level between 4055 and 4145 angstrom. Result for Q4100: 25.3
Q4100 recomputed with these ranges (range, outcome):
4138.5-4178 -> 27.6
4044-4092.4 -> 25.5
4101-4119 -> 23.1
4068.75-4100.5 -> 24.6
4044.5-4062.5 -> 26.6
